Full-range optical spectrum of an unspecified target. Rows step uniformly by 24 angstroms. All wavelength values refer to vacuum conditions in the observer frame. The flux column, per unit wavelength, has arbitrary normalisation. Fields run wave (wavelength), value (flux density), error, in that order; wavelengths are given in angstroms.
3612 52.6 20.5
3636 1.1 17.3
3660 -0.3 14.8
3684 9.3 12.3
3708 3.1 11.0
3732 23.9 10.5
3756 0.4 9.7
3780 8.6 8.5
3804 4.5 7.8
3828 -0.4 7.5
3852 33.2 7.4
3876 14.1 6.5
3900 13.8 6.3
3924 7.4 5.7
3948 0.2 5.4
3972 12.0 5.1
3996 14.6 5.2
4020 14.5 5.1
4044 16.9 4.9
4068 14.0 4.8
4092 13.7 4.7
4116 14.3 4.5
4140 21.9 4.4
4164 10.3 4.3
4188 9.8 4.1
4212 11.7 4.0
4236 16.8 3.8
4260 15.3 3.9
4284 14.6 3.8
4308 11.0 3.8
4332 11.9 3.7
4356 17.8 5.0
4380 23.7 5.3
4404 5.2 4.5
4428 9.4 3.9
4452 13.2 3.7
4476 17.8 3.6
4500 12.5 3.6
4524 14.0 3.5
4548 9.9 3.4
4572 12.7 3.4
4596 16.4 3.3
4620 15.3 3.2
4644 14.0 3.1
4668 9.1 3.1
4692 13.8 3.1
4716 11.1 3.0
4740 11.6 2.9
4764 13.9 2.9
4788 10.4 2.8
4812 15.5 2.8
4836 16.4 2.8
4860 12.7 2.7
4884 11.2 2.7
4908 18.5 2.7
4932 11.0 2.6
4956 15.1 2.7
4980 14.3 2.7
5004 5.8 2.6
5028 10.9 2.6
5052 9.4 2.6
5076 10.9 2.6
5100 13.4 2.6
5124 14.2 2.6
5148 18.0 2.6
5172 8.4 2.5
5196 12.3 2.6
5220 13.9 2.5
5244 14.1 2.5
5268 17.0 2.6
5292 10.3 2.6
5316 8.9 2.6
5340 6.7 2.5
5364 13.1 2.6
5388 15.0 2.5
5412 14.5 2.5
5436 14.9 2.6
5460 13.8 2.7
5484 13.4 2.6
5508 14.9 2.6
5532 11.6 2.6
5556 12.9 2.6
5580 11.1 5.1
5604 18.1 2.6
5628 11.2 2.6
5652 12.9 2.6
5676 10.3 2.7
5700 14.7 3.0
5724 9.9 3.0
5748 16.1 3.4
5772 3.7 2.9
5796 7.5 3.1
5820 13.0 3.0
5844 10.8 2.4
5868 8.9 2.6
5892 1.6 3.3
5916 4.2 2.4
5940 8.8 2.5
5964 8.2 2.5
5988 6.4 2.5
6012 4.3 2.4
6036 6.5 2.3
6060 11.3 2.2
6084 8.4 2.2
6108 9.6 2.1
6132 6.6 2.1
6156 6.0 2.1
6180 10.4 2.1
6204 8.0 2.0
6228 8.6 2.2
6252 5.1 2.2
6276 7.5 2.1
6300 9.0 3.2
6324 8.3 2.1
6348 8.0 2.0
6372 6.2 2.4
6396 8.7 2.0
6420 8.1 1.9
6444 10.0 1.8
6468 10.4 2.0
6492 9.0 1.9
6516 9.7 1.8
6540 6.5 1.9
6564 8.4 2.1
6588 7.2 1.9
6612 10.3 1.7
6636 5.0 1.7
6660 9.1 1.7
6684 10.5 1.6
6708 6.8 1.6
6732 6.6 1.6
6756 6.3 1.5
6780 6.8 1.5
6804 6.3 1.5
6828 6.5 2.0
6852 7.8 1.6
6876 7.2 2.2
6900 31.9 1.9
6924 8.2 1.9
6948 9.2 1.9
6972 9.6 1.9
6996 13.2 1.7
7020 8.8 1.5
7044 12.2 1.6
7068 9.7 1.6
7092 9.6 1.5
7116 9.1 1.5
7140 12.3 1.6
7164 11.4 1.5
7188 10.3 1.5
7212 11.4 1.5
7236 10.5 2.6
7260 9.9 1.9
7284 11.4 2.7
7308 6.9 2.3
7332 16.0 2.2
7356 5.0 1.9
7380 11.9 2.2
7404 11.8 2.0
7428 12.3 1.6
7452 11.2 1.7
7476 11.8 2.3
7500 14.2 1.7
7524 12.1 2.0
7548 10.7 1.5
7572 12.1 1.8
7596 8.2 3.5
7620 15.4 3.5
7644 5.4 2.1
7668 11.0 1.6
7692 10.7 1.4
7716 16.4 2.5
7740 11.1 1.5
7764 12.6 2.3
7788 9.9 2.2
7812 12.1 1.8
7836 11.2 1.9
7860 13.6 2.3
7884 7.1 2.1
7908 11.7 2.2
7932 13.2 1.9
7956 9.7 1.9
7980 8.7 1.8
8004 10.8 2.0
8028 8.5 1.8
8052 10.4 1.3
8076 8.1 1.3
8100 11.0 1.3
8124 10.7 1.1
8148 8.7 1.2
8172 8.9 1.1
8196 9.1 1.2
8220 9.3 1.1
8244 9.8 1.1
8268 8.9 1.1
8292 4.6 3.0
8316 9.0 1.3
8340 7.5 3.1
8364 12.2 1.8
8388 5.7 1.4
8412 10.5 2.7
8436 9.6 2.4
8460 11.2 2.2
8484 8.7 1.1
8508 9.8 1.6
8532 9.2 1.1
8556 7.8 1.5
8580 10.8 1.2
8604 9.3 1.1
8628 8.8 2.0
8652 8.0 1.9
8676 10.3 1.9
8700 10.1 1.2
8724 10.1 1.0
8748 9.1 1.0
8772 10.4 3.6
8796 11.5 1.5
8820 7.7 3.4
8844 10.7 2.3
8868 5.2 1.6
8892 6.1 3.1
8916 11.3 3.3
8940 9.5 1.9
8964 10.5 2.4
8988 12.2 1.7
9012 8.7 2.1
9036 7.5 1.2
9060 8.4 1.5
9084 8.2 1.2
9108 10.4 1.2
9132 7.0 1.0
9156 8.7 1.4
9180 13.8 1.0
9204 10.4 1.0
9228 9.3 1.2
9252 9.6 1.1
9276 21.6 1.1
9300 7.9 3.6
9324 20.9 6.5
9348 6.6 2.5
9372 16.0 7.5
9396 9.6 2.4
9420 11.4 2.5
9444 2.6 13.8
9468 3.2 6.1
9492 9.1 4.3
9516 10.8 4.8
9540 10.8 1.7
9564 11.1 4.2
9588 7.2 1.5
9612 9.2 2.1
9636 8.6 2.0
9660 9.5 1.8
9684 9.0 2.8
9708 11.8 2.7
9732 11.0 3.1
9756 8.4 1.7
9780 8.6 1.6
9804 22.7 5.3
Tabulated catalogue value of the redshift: 0.85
